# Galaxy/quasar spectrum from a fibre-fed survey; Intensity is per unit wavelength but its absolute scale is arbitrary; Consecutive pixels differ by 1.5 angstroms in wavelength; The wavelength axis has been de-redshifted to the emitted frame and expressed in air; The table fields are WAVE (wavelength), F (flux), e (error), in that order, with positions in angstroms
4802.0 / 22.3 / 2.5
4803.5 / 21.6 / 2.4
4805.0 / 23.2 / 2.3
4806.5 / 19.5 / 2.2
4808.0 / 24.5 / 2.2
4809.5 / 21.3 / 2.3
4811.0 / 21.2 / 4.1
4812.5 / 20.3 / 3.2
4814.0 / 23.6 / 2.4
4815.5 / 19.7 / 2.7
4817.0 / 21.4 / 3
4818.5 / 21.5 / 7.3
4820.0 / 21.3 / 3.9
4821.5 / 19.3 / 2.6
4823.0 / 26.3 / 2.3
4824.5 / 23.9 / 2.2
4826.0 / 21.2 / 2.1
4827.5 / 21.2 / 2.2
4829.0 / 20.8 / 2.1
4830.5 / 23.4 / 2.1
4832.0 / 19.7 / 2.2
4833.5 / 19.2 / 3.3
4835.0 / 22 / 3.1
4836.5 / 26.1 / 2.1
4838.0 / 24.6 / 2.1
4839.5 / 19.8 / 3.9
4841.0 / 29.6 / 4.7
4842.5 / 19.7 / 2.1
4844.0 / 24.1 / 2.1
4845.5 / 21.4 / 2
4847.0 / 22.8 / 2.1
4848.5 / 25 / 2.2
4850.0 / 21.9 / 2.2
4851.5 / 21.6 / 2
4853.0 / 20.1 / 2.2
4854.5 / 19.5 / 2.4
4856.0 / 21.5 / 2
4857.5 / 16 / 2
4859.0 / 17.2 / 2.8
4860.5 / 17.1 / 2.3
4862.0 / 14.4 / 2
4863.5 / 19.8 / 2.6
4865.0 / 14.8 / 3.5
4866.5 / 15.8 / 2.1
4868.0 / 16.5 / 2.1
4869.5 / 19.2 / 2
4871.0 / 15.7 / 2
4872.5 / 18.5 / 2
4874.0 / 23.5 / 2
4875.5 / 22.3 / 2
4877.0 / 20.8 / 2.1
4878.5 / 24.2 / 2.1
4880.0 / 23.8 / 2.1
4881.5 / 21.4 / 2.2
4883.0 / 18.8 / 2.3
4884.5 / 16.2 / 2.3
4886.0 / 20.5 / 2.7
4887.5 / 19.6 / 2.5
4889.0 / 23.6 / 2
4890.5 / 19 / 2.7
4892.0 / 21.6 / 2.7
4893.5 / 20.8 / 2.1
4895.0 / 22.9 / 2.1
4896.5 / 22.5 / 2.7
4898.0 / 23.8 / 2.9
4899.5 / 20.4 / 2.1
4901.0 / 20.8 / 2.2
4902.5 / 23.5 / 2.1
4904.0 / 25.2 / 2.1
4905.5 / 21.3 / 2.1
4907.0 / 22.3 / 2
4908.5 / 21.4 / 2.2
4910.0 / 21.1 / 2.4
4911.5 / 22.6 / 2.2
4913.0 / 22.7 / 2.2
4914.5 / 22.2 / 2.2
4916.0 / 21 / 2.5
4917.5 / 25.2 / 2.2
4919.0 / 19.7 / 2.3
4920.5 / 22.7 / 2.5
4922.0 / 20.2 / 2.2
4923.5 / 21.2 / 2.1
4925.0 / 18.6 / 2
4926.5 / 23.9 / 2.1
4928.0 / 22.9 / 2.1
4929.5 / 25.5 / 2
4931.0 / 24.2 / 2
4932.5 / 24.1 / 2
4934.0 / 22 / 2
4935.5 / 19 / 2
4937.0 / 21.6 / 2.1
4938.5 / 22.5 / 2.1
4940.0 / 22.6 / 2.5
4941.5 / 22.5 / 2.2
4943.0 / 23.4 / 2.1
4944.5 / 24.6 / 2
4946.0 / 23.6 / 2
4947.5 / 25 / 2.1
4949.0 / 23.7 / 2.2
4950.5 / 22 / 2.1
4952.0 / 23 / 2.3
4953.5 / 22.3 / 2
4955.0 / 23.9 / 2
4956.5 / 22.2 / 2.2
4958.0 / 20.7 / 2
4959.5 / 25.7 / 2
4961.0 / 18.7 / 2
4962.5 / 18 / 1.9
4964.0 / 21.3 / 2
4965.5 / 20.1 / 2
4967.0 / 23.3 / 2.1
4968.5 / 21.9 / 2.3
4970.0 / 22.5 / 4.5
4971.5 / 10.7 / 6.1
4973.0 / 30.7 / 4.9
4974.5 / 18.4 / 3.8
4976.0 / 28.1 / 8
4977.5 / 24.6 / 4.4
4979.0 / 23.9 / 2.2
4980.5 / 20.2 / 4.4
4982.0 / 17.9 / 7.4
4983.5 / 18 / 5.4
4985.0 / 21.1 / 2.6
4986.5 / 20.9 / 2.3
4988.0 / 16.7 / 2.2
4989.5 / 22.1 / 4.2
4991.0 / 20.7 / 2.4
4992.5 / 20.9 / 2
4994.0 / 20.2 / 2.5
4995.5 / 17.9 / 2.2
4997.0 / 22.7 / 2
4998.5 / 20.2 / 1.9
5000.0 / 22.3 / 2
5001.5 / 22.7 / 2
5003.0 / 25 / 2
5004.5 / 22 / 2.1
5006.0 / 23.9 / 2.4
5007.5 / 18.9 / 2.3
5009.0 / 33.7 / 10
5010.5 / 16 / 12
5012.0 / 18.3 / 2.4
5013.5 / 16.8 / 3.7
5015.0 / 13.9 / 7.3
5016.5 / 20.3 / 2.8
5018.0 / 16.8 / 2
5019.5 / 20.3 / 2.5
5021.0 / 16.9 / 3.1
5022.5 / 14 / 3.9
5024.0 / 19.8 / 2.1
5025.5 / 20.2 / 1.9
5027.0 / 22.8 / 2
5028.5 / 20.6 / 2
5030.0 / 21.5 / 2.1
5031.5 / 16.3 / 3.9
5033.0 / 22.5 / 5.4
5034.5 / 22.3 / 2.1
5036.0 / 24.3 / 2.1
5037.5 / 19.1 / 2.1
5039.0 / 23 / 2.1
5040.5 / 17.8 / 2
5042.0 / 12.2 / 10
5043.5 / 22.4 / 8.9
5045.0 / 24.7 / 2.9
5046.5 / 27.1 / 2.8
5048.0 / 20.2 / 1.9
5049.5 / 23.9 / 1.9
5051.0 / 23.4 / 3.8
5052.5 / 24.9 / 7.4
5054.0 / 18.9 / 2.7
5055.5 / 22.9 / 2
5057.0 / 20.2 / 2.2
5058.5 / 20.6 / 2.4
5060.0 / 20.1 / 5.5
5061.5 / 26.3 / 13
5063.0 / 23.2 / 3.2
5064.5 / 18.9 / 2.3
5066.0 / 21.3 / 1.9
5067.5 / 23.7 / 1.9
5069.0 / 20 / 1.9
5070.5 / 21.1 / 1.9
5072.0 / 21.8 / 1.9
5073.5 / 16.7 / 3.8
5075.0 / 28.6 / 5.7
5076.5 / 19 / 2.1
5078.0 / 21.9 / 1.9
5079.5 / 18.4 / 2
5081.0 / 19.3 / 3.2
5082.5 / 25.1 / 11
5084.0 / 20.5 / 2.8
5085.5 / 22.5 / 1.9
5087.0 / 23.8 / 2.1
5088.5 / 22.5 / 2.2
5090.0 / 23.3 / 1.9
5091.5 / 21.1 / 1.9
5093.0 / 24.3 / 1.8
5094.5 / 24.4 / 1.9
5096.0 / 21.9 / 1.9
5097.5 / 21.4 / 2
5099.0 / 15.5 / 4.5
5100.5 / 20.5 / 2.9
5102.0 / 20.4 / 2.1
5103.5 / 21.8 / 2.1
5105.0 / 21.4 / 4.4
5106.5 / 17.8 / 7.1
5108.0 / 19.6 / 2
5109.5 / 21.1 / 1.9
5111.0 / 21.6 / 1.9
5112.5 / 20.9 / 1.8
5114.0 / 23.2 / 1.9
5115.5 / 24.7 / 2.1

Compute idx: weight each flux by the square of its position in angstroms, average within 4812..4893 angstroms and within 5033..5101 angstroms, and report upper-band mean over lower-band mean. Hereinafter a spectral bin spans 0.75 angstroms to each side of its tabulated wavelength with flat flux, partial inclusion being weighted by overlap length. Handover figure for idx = 1.14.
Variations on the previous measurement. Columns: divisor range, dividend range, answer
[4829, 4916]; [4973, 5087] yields 1.07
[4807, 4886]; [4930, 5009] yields 1.11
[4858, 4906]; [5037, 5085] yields 1.15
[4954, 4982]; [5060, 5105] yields 1.04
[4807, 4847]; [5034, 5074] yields 1.06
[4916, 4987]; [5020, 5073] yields 0.99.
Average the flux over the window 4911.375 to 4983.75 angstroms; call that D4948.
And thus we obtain 22.2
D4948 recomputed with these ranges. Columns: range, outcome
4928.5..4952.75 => 23.1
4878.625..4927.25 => 21.6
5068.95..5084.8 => 21.2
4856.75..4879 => 18.3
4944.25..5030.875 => 21.1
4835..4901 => 20.7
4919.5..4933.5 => 22.5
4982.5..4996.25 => 19.8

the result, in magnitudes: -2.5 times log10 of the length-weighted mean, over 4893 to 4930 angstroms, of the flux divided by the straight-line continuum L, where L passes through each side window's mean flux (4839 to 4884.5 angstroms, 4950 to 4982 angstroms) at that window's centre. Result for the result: -0.06 mag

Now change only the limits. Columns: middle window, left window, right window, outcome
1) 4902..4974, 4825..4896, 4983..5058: -0.08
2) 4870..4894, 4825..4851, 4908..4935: 0.09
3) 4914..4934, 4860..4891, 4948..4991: -0.10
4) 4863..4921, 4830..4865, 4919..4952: 0.04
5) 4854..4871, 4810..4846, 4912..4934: 0.27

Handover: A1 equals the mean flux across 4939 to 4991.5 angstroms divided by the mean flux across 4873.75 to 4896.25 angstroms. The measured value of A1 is 1.03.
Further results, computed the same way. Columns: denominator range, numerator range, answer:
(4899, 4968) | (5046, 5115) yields 0.97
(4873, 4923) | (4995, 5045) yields 0.93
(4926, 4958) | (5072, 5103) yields 0.94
